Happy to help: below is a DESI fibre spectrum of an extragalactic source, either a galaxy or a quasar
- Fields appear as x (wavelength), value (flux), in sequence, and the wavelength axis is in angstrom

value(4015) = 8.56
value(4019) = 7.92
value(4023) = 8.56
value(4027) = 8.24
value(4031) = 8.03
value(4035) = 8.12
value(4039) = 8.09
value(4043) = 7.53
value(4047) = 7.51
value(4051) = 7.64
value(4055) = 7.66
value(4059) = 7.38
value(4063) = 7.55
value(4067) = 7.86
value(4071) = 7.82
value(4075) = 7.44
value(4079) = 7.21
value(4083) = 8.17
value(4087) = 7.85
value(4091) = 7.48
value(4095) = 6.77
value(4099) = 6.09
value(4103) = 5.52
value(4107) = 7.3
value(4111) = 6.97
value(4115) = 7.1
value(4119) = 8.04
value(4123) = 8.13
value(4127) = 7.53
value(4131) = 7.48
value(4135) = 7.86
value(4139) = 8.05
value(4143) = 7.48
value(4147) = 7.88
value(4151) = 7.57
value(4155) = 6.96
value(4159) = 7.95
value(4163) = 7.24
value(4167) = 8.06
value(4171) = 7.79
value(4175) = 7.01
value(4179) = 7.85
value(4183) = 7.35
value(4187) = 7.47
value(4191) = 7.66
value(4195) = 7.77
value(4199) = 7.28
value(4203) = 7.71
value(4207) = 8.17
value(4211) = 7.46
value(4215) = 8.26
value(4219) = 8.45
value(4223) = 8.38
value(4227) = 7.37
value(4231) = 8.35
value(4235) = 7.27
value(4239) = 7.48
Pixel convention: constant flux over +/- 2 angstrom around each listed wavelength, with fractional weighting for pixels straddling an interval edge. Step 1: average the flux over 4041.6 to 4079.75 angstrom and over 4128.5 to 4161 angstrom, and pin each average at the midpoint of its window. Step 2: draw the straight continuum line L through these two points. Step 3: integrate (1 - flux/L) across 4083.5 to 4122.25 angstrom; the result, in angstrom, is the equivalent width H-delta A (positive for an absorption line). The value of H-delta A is 2.6 angstrom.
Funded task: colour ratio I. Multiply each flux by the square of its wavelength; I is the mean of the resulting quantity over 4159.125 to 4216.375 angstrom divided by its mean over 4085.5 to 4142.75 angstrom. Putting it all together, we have 1.09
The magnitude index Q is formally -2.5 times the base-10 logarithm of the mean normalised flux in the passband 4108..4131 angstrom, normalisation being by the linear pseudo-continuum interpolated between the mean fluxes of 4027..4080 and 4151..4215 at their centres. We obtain 0.02 mag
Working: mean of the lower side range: 7.71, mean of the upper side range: 7.6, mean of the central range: 7.54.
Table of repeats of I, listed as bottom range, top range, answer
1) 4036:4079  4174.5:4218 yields 1.08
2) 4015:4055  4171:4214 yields 1.03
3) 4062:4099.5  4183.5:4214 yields 1.08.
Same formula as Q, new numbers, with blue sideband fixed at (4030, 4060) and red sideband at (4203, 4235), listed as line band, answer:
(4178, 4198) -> 0.05 mag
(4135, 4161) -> 0.03 mag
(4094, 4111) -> 0.21 mag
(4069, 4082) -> 0.04 mag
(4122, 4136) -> 0.02 mag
